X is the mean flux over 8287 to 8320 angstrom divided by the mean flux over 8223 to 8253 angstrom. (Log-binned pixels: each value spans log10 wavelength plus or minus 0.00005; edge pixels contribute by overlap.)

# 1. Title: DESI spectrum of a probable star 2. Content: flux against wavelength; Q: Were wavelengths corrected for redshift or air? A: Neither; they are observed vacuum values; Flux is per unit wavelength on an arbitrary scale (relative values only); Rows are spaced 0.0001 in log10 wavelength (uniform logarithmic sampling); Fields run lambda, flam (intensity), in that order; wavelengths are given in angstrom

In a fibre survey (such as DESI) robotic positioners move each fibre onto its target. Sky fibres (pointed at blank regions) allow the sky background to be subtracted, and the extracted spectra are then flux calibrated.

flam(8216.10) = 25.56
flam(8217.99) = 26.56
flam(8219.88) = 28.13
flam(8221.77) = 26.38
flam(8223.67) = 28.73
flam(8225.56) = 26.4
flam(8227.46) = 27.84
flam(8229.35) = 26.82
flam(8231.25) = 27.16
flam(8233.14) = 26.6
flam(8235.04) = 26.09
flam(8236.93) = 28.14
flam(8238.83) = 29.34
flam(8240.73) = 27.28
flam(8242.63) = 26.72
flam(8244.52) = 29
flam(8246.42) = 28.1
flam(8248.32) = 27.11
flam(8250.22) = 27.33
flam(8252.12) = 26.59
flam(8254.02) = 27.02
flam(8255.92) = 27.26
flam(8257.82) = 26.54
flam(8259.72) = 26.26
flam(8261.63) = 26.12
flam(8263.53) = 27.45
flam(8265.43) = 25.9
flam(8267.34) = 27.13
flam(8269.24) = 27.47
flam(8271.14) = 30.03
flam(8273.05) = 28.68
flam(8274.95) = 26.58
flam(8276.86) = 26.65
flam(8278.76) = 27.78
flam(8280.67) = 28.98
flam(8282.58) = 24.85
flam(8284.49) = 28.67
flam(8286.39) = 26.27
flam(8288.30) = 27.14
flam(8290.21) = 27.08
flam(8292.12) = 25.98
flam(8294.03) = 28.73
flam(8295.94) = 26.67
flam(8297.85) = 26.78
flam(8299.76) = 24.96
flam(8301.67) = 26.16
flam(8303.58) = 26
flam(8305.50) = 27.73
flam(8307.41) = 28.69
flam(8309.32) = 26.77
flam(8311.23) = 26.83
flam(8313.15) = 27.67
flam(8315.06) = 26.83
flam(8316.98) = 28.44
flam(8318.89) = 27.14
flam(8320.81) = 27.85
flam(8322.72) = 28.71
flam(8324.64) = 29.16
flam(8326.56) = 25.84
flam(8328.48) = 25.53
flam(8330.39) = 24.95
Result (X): 1.0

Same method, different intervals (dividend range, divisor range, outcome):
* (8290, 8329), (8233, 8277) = 0.99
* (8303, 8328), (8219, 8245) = 1.00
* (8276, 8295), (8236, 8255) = 0.98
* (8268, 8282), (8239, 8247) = 1.00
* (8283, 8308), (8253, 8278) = 0.99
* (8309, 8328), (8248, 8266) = 1.03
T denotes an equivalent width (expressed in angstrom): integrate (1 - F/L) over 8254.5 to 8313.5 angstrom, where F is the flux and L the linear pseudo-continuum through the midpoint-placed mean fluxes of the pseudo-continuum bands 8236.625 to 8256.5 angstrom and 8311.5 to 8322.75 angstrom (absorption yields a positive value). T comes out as 1.2 angstrom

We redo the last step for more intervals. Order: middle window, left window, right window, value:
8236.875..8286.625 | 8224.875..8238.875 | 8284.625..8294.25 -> -0.5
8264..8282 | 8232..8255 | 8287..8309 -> -0.3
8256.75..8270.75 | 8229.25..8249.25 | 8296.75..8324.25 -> 0.3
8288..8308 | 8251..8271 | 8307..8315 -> 0.3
